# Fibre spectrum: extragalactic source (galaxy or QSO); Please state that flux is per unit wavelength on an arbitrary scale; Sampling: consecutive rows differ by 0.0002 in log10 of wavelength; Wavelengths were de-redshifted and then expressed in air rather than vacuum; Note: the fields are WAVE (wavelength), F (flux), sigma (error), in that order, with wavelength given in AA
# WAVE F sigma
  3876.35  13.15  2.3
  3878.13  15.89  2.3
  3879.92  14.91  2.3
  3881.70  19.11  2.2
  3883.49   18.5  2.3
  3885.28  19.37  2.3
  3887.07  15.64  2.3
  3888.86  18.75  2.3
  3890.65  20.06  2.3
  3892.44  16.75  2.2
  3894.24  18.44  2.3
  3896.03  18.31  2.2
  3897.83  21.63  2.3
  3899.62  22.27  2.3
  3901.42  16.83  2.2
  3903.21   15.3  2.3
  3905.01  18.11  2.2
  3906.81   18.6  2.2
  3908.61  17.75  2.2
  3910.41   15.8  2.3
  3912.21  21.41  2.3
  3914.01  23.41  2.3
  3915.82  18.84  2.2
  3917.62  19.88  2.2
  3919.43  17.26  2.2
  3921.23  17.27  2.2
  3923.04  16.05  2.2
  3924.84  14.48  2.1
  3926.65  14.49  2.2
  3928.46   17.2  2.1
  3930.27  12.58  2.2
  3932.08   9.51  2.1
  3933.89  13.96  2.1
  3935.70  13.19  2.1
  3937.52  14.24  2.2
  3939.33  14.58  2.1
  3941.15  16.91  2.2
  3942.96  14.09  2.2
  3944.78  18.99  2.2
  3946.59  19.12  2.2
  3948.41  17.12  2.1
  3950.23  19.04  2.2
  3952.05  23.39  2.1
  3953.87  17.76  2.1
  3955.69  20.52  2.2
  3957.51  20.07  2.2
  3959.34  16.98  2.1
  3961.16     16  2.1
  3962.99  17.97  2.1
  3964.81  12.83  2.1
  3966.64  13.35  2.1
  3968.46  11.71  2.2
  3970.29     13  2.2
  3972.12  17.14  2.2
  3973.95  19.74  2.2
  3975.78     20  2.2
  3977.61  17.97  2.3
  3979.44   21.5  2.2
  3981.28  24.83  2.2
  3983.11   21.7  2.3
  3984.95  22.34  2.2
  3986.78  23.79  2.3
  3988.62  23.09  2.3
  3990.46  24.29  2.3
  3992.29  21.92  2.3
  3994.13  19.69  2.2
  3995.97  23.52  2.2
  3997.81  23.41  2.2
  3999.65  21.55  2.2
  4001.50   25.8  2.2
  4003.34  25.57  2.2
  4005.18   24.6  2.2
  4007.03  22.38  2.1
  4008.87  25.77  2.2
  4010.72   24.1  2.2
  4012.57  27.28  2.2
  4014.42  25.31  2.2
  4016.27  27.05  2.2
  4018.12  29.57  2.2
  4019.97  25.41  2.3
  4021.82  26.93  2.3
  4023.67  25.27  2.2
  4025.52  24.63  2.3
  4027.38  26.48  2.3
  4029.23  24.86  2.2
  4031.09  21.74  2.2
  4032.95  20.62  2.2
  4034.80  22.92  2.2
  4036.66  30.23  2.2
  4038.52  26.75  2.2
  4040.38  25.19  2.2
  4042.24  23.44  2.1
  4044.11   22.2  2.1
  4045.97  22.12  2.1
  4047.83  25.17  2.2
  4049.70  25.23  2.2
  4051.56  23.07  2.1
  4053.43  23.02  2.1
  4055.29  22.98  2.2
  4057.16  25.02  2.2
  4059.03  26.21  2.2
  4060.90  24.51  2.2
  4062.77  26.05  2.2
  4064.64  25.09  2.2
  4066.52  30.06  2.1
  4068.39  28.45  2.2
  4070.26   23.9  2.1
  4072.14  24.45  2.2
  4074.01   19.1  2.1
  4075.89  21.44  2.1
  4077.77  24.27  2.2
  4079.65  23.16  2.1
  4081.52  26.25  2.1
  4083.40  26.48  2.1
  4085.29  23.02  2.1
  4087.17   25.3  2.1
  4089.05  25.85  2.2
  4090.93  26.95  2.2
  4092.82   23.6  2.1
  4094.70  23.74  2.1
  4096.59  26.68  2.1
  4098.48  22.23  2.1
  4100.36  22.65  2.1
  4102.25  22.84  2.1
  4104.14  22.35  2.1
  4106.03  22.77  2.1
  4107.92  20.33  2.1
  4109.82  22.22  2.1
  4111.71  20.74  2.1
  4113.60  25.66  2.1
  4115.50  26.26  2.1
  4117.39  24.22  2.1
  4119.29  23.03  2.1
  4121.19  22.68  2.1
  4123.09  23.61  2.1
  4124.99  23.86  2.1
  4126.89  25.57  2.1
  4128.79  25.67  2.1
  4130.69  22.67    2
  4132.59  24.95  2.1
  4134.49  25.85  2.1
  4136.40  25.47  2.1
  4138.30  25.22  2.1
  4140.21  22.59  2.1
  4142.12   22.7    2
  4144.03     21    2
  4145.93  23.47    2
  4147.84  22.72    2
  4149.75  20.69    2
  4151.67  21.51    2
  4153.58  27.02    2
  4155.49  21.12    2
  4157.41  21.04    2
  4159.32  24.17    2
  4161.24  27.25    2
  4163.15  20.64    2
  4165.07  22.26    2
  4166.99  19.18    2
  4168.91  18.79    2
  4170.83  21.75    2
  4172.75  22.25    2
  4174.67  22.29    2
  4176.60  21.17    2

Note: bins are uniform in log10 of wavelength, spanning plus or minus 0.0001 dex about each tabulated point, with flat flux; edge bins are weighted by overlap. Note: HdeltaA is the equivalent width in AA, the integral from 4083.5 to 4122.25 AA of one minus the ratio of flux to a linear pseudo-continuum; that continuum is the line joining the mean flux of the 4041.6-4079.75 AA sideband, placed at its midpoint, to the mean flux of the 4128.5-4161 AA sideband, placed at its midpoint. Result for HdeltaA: 0.22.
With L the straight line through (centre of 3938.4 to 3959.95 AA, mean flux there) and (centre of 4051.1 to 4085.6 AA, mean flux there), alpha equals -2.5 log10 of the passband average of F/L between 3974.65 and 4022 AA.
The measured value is -0.14 mag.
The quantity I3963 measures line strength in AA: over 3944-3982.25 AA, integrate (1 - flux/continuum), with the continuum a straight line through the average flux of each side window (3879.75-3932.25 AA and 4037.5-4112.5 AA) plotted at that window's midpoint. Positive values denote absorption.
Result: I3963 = 3.6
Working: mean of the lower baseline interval 17.8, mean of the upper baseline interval 24.1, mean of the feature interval 18.1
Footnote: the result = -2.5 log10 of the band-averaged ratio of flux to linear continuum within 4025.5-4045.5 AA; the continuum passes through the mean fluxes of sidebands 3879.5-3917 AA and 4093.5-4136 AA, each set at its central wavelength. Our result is -0.12 mag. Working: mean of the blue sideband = 18.6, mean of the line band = 24.4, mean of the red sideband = 23.7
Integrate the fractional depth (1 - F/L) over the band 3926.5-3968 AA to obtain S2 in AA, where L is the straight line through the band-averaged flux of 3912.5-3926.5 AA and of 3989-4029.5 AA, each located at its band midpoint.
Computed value 8.1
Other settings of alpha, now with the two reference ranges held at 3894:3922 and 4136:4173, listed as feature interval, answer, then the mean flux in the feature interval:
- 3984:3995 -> -0.13 mag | 22.5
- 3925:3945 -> 0.32 mag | 14.4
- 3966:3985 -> 0.08 mag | 18.4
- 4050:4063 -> -0.16 mag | 24.4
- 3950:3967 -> 0.10 mag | 17.9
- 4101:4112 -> -0.01 mag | 22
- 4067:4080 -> -0.12 mag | 23.8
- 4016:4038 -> -0.23 mag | 25.5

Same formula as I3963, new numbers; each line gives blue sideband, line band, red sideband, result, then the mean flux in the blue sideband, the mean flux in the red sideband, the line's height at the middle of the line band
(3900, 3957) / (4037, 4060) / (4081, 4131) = -2.8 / 17.1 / 24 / 21.7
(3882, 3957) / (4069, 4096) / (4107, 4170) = -3.1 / 17.5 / 23.2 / 21.7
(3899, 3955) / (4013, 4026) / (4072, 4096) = -3.2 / 17.1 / 24.2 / 21.2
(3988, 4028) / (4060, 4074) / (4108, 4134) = -0.8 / 24.7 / 23.8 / 24.3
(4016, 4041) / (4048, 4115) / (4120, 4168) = 0.9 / 25.5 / 23.3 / 24.5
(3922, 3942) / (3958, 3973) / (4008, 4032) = 2.9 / 14.3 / 25.7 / 18.6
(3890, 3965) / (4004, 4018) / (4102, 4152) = -3.9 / 17.4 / 23.4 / 19.9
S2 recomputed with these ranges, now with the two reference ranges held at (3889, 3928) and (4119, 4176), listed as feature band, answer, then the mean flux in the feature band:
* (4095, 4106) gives -0.6 AA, 23.3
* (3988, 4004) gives -2.5 AA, 23.2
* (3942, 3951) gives 0.6 AA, 17.7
